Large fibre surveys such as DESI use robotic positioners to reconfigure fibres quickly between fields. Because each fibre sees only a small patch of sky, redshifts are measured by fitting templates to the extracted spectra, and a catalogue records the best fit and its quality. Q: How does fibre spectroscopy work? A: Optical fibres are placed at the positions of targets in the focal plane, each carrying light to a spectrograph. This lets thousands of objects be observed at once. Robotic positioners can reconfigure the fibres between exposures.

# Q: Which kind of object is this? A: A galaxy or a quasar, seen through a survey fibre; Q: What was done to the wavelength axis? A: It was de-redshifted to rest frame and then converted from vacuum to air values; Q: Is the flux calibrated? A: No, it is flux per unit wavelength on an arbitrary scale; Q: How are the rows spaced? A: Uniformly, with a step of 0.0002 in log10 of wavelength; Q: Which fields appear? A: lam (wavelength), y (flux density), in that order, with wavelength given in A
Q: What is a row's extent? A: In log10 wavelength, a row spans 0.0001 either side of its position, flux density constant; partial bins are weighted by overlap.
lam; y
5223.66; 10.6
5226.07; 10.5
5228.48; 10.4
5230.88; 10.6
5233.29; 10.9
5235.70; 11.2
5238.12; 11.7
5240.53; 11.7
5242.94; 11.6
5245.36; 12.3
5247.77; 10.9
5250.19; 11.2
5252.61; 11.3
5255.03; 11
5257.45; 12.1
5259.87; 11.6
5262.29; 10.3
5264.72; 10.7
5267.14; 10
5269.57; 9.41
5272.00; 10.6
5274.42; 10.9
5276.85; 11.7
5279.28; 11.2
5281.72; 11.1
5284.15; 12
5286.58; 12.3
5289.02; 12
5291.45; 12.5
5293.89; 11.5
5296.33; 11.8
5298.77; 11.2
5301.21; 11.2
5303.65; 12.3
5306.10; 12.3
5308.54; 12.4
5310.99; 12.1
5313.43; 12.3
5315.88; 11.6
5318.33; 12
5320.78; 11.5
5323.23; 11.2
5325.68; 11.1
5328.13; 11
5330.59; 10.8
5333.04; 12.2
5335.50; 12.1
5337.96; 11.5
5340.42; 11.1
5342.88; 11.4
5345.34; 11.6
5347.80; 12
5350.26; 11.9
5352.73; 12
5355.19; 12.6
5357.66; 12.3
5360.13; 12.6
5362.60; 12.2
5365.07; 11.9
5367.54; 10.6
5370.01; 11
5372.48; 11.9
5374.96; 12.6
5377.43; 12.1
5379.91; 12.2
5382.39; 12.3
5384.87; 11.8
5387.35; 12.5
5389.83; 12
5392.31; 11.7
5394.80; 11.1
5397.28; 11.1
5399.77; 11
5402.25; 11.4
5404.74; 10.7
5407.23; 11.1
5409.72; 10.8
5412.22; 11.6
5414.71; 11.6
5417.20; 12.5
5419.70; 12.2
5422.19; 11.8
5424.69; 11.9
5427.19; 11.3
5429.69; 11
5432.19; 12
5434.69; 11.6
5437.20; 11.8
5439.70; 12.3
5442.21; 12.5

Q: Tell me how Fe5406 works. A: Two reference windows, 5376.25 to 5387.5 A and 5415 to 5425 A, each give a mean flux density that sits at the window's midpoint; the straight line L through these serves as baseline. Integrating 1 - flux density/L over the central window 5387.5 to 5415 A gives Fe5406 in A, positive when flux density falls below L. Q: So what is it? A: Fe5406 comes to 1.79 A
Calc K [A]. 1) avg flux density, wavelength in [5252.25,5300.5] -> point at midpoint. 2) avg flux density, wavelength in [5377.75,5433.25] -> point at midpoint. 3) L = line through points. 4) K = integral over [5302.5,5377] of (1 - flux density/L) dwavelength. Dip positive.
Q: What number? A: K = -2.4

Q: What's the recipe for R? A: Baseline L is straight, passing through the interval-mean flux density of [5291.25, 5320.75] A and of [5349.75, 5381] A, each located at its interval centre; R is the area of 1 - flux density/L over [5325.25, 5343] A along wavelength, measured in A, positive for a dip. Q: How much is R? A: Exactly 0.78 A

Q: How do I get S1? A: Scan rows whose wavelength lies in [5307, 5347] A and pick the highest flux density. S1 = 12.4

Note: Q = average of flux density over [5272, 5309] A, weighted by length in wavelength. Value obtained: 11.7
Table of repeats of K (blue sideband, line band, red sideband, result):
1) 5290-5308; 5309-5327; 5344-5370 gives 0.25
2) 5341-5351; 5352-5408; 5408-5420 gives -0.45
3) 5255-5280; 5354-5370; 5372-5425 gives -0.67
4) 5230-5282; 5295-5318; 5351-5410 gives -1.12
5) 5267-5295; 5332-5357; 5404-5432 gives -0.94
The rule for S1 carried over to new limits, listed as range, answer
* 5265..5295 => 12.5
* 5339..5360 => 12.6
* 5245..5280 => 12.3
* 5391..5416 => 11.7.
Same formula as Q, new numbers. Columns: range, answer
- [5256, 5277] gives 10.8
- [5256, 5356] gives 11.5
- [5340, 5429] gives 11.7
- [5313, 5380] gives 11.7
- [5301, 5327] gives 11.8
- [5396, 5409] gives 11.1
